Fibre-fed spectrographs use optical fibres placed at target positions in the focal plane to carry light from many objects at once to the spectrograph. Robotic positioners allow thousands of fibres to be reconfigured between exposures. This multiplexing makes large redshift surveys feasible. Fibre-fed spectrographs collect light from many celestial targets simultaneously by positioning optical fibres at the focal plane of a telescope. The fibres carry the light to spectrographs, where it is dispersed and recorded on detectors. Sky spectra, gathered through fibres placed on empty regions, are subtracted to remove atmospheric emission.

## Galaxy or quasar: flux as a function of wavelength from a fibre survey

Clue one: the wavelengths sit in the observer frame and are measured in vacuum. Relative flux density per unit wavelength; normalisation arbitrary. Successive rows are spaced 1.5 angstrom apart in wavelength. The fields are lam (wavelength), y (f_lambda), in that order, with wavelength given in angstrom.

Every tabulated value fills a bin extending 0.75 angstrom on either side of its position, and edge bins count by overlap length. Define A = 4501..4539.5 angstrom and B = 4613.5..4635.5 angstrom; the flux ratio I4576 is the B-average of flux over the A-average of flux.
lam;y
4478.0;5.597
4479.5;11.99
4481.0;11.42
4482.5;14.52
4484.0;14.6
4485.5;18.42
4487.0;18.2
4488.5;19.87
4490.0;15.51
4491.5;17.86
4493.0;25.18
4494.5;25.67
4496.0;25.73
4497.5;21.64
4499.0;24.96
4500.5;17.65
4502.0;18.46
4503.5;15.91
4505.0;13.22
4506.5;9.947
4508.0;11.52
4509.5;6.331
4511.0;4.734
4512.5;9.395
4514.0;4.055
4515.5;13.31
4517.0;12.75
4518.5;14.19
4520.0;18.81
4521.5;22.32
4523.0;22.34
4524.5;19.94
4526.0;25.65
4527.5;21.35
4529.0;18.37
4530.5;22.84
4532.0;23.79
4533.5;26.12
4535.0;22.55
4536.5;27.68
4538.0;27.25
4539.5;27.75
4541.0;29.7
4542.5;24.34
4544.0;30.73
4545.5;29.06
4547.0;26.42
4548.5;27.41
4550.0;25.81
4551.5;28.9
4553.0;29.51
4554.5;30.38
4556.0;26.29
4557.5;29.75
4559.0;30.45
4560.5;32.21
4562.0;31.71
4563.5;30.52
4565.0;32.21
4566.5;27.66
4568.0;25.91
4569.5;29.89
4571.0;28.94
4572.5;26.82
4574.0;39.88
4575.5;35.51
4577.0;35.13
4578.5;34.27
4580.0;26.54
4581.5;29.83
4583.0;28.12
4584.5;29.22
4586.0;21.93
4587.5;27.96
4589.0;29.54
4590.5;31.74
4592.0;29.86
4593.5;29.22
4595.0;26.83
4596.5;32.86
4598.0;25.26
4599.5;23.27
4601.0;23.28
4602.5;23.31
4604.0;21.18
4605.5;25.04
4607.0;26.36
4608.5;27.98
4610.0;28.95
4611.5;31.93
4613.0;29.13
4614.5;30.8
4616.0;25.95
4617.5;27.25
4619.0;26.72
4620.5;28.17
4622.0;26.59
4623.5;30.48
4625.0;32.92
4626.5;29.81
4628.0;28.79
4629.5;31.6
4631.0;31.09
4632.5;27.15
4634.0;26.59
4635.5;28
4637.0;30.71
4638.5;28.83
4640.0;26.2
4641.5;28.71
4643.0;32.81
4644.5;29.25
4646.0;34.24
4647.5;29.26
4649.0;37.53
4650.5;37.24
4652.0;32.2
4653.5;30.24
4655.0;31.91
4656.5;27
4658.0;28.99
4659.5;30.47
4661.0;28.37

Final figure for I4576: 1.65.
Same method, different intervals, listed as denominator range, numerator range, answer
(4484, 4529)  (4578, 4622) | 1.62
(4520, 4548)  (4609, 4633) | 1.18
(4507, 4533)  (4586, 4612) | 1.69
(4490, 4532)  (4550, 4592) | 1.73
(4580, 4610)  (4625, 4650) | 1.12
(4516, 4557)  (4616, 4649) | 1.20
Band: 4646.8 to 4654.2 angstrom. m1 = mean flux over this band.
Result 33.3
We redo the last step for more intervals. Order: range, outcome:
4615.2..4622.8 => 27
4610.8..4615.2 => 30.6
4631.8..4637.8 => 28.1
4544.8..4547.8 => 27.7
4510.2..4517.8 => 8.87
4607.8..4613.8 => 29.5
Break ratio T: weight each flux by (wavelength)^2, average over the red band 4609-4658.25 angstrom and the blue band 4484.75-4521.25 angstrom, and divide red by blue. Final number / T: 1.97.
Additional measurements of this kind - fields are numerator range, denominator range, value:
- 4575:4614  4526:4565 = 1.05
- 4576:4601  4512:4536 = 1.57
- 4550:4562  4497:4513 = 2.17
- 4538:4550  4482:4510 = 1.60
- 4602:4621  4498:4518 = 2.26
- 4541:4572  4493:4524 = 1.86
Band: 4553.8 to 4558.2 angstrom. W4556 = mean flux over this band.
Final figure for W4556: 28.8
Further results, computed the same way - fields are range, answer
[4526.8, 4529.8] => 19.9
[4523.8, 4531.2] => 21.6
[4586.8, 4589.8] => 28.8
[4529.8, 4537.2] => 24.6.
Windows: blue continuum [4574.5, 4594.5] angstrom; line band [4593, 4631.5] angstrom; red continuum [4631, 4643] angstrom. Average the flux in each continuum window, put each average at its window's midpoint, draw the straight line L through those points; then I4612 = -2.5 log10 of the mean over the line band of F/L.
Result 0.051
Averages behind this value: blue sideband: 30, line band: 27.8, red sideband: 28.5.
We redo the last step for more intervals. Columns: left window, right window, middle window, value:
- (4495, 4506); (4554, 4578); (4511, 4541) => 0.22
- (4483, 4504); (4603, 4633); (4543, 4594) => -0.19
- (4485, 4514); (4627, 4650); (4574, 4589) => -0.23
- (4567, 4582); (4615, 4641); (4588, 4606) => 0.13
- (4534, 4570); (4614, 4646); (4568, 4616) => 0.01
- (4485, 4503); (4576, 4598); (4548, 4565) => -0.11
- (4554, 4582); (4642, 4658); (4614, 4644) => 0.10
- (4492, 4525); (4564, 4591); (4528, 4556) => -0.16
